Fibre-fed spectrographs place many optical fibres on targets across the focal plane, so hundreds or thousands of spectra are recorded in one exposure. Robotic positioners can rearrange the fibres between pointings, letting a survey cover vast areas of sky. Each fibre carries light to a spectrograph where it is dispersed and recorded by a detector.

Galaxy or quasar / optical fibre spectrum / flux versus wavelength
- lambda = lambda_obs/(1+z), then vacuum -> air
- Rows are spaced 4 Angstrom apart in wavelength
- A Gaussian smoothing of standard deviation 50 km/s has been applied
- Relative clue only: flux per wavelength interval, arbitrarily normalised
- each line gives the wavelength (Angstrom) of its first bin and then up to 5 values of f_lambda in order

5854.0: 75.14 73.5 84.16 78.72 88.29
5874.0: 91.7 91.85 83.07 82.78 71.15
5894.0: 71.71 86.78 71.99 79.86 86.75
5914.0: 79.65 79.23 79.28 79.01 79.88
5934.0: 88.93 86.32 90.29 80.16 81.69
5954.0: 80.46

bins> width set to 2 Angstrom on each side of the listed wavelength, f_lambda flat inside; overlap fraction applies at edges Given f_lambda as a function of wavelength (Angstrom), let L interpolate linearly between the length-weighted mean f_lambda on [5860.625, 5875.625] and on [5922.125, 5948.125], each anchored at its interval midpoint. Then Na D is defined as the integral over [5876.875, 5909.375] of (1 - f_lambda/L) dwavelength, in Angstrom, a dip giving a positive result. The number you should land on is 1.9 Angstrom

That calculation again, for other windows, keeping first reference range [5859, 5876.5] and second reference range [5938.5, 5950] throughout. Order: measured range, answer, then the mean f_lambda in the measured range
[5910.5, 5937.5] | 1.04 Angstrom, 81.6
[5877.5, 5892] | 0.66 Angstrom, 81.2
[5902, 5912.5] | 0.49 Angstrom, 81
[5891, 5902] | 1.01 Angstrom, 77.2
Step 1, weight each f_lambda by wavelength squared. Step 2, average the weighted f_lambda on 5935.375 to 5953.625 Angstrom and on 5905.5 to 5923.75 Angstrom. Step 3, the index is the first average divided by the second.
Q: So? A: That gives 1.05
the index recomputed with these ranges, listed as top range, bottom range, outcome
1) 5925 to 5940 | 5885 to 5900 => 1.09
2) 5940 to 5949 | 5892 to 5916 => 1.08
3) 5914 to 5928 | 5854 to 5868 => 1.03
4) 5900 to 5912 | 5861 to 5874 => 0.95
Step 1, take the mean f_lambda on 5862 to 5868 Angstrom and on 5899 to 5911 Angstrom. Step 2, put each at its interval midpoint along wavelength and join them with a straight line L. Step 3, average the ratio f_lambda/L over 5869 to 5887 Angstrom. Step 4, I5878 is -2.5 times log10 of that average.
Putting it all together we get -0.10 mag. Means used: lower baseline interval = 80.5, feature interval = 87.8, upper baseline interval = 79.5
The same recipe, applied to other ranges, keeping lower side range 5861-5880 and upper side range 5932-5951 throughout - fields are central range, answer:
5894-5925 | 0.084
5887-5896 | 0.191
